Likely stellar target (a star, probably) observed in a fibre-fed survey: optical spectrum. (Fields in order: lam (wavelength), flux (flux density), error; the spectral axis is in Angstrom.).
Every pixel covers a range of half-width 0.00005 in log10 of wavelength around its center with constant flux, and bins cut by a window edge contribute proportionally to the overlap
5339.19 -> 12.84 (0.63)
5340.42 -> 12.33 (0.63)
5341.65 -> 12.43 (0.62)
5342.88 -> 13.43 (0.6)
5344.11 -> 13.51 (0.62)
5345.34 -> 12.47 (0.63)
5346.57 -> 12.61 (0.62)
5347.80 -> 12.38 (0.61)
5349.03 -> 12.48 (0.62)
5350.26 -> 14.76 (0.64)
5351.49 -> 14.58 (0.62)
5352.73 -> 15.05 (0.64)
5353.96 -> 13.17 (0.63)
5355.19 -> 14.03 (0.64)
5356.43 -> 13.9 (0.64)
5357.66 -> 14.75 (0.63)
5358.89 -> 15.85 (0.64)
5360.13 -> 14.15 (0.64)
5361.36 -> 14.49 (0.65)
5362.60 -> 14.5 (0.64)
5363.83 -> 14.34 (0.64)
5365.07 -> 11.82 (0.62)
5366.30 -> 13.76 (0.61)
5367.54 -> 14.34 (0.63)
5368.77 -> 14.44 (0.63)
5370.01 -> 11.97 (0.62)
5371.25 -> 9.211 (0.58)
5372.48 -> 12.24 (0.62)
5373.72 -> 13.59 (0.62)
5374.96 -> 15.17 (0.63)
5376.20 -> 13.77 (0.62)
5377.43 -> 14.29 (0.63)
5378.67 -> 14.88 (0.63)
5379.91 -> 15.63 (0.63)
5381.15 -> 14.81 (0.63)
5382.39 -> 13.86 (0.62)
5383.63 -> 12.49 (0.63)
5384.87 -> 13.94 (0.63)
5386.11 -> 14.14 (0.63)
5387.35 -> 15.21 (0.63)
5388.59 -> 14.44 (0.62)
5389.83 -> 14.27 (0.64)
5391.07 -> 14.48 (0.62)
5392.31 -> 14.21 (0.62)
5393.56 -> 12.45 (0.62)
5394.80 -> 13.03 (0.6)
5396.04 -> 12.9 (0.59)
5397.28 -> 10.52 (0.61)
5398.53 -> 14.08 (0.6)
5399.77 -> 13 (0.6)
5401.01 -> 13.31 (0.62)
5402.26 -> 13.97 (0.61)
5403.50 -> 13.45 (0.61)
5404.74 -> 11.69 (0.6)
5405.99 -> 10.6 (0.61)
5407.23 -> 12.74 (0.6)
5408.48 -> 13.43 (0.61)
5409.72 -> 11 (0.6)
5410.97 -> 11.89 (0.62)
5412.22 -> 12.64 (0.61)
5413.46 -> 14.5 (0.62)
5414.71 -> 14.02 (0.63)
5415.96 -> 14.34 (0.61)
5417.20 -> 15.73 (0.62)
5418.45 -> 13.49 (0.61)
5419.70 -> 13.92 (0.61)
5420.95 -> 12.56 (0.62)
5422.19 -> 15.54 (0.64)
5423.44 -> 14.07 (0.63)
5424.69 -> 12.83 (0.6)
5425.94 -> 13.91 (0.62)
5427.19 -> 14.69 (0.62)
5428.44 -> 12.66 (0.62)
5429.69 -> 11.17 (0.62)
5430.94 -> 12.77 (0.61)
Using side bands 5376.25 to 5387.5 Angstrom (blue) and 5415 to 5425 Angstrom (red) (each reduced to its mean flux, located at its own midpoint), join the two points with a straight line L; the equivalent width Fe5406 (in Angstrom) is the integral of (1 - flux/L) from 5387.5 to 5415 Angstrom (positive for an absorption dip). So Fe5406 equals 2.2 Angstrom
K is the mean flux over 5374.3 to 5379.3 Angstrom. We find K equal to 14.5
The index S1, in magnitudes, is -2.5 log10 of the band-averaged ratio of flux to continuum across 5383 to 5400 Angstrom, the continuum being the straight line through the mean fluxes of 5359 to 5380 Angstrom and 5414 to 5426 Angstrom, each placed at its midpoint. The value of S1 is 0.025 mag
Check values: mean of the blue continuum 13.7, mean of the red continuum 14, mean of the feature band 13.5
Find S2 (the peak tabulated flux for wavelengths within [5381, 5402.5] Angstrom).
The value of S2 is 15.21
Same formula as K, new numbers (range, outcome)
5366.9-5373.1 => 12.4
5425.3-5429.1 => 13.7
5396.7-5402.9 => 13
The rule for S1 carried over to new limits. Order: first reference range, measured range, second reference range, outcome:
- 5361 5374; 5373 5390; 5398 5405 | -0.087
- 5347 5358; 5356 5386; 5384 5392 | 0.021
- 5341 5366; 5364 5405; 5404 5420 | -0.012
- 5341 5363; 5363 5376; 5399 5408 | 0.024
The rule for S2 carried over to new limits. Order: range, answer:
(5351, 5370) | 15.85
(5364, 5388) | 15.63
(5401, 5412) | 13.97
